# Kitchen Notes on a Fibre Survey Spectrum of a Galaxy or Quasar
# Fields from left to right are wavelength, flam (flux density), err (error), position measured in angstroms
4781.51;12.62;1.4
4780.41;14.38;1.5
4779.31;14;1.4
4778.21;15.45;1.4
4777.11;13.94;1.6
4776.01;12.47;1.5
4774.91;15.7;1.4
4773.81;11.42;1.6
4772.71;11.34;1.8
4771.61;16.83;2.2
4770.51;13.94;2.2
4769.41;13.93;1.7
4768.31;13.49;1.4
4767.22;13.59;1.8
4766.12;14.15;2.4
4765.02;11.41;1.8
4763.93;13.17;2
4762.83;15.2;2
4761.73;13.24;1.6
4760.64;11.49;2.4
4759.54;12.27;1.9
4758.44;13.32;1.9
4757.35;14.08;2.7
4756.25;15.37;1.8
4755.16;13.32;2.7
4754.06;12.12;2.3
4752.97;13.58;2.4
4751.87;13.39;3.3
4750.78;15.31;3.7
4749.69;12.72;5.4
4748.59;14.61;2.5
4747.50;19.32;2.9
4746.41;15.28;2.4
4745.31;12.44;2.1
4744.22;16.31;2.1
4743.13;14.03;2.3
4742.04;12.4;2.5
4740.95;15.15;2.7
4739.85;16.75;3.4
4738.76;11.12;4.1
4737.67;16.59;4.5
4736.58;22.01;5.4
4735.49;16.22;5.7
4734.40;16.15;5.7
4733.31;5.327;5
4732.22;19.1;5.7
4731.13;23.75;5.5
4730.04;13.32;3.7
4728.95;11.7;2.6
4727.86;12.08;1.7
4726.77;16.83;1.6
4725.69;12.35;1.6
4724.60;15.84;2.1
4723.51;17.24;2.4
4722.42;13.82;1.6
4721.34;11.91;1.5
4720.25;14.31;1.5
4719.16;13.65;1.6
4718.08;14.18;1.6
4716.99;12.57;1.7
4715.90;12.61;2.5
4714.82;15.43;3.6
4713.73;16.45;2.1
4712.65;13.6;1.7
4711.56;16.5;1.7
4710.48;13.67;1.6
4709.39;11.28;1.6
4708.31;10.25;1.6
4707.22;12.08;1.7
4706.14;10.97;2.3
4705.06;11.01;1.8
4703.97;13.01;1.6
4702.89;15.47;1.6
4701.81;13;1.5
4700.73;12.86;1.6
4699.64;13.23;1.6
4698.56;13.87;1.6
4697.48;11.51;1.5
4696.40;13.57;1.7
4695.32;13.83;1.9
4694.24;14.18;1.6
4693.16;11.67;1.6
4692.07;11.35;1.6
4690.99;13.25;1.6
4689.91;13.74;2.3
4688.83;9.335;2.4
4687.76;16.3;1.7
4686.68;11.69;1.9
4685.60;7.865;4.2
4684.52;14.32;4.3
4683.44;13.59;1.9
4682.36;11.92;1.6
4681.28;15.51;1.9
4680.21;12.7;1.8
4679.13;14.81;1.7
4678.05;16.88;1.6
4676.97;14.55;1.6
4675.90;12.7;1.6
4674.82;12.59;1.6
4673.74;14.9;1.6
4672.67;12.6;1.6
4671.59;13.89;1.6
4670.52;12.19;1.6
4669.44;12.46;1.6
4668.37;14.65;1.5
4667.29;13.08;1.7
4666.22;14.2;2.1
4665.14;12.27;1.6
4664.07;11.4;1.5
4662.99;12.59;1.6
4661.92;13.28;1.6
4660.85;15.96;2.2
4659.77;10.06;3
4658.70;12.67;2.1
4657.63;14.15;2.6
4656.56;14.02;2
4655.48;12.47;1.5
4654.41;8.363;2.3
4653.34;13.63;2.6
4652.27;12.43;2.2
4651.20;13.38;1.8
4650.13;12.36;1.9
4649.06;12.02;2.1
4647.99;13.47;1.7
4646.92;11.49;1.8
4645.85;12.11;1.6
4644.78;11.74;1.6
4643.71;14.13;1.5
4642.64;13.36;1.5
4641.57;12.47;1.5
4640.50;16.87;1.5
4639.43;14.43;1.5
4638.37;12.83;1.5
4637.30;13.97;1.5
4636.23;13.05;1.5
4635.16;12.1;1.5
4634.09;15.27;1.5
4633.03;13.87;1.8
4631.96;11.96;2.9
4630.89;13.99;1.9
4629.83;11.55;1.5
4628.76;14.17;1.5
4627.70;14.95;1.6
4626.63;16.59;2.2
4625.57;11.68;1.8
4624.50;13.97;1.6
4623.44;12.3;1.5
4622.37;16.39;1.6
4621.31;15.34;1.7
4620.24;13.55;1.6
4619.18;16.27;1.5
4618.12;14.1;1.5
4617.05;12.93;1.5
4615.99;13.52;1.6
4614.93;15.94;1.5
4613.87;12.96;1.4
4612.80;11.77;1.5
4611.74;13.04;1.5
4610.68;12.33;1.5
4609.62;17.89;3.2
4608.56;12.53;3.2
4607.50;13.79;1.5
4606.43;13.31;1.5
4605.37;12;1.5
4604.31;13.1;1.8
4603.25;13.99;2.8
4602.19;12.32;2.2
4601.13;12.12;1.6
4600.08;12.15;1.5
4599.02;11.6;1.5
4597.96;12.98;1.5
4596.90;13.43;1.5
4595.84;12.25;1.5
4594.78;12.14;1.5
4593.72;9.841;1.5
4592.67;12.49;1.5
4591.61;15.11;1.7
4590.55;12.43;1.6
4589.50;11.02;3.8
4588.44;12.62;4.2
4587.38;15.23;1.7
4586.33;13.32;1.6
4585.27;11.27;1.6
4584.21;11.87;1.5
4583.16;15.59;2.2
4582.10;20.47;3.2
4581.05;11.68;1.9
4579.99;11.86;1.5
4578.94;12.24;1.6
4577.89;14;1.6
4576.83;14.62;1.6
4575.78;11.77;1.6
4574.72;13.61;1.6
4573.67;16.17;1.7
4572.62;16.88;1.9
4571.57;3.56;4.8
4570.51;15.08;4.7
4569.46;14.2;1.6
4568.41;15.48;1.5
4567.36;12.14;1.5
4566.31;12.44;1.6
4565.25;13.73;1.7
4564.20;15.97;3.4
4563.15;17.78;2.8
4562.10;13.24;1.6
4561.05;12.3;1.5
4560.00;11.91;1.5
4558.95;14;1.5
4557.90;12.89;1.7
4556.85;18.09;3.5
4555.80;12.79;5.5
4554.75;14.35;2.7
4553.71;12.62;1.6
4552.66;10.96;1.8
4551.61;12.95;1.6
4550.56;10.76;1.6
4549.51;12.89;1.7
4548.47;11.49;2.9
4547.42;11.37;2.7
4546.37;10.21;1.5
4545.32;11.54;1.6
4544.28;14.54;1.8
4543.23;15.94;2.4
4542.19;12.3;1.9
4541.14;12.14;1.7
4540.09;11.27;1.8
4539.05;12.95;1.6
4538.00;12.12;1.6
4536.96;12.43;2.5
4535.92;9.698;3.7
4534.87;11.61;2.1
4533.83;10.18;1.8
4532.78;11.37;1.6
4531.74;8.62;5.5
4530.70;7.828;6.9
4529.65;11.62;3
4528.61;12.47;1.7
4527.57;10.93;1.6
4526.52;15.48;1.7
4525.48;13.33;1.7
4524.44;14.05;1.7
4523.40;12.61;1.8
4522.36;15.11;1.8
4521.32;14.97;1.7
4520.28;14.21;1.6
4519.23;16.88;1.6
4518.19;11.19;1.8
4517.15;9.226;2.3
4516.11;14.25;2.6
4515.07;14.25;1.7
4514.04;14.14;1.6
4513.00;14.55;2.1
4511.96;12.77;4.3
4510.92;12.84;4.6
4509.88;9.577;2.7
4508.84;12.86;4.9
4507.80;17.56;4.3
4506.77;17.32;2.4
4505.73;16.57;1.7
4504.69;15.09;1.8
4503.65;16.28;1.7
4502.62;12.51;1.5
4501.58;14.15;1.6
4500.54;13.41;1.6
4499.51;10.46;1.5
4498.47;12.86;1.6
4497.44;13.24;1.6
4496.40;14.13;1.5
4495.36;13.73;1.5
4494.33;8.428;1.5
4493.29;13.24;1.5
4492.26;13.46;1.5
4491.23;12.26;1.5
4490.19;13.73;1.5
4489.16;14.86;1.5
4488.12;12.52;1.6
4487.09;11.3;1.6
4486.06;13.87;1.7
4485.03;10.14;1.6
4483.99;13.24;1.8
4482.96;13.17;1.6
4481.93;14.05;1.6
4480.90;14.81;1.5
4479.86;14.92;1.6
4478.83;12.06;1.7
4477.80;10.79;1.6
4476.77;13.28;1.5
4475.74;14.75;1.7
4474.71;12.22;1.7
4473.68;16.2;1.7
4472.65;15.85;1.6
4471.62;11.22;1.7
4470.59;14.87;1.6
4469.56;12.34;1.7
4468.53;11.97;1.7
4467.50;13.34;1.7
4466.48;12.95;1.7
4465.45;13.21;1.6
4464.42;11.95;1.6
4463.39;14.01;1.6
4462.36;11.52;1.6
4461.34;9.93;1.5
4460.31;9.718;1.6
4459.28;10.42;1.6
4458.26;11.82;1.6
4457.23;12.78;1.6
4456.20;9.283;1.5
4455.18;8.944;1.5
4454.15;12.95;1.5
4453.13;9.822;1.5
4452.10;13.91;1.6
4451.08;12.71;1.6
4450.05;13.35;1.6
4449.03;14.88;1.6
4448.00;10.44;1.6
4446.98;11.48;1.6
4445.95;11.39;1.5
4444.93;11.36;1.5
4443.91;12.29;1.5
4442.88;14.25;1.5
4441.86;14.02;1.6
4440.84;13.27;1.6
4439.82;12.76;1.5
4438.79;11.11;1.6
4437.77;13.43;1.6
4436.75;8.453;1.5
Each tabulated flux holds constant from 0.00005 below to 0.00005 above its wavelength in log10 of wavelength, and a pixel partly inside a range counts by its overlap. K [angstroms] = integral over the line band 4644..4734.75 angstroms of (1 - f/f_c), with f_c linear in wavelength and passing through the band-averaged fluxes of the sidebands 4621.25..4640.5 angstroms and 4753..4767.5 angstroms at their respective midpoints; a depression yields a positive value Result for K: 2.1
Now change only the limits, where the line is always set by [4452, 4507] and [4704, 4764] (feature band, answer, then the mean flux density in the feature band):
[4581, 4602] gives 0.7 angstroms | 13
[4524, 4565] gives 2.0 angstroms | 12.5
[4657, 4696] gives 2.0 angstroms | 13.1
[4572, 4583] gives -0.8 angstroms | 14.3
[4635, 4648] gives 0.4 angstroms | 13.3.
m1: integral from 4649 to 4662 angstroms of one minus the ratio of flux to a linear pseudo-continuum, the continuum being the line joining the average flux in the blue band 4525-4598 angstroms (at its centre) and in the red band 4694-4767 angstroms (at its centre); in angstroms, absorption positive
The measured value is 0.8 angstroms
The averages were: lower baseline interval 12.8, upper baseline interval 14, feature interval 12.7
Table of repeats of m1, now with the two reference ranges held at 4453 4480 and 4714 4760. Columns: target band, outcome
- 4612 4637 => -0.4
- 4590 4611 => 0.8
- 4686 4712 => 2.7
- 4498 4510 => -1.5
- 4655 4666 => 0.8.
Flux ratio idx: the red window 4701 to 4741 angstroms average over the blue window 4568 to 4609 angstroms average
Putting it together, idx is 1.1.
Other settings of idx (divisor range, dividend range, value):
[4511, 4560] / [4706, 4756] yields 1.14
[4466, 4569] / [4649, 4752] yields 1.04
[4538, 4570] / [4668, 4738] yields 1.04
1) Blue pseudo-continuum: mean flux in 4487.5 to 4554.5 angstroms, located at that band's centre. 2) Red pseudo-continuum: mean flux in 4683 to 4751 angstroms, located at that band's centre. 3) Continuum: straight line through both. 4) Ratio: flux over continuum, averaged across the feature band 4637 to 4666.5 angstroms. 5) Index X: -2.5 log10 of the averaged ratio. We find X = 0.05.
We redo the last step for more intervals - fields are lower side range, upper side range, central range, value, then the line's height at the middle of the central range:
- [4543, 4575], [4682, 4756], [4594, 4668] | 0.02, 13.5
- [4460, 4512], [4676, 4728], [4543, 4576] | 0.00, 13.3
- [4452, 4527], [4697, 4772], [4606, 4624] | -0.03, 13.6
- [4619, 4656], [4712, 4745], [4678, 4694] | 0.10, 14.1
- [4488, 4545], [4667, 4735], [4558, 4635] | -0.02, 13.2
